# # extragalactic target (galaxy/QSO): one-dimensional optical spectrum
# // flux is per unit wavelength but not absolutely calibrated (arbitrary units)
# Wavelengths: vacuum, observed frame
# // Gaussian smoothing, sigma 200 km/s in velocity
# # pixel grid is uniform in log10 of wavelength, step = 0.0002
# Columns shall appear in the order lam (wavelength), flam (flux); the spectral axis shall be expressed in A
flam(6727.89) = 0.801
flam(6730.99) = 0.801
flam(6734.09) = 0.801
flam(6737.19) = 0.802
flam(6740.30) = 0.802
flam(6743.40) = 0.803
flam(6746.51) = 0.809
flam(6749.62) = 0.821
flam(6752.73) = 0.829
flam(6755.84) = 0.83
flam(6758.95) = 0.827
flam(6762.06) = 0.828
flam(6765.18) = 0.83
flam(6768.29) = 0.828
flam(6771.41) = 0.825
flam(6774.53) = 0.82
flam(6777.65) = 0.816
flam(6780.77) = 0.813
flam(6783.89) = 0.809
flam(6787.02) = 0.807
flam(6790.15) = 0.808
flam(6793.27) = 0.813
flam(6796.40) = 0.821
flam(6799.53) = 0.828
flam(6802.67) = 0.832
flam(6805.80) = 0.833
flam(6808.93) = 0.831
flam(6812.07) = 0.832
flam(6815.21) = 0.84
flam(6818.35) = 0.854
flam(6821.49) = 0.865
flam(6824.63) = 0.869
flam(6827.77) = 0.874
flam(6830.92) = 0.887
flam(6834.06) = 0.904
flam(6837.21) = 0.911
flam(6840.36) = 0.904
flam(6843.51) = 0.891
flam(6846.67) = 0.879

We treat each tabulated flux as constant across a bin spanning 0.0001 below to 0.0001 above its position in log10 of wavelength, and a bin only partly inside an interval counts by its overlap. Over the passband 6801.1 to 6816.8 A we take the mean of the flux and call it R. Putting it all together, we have 0.834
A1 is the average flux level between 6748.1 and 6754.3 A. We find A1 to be 0.825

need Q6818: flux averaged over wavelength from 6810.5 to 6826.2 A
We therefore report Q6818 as 0.852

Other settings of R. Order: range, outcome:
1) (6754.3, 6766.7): 0.829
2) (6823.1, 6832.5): 0.877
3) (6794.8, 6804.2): 0.826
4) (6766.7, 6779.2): 0.823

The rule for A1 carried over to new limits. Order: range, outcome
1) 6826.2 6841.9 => 0.896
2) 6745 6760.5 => 0.823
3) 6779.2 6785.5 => 0.811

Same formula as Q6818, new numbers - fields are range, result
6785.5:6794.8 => 0.81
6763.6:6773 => 0.827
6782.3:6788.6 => 0.807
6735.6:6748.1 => 0.804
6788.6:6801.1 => 0.818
